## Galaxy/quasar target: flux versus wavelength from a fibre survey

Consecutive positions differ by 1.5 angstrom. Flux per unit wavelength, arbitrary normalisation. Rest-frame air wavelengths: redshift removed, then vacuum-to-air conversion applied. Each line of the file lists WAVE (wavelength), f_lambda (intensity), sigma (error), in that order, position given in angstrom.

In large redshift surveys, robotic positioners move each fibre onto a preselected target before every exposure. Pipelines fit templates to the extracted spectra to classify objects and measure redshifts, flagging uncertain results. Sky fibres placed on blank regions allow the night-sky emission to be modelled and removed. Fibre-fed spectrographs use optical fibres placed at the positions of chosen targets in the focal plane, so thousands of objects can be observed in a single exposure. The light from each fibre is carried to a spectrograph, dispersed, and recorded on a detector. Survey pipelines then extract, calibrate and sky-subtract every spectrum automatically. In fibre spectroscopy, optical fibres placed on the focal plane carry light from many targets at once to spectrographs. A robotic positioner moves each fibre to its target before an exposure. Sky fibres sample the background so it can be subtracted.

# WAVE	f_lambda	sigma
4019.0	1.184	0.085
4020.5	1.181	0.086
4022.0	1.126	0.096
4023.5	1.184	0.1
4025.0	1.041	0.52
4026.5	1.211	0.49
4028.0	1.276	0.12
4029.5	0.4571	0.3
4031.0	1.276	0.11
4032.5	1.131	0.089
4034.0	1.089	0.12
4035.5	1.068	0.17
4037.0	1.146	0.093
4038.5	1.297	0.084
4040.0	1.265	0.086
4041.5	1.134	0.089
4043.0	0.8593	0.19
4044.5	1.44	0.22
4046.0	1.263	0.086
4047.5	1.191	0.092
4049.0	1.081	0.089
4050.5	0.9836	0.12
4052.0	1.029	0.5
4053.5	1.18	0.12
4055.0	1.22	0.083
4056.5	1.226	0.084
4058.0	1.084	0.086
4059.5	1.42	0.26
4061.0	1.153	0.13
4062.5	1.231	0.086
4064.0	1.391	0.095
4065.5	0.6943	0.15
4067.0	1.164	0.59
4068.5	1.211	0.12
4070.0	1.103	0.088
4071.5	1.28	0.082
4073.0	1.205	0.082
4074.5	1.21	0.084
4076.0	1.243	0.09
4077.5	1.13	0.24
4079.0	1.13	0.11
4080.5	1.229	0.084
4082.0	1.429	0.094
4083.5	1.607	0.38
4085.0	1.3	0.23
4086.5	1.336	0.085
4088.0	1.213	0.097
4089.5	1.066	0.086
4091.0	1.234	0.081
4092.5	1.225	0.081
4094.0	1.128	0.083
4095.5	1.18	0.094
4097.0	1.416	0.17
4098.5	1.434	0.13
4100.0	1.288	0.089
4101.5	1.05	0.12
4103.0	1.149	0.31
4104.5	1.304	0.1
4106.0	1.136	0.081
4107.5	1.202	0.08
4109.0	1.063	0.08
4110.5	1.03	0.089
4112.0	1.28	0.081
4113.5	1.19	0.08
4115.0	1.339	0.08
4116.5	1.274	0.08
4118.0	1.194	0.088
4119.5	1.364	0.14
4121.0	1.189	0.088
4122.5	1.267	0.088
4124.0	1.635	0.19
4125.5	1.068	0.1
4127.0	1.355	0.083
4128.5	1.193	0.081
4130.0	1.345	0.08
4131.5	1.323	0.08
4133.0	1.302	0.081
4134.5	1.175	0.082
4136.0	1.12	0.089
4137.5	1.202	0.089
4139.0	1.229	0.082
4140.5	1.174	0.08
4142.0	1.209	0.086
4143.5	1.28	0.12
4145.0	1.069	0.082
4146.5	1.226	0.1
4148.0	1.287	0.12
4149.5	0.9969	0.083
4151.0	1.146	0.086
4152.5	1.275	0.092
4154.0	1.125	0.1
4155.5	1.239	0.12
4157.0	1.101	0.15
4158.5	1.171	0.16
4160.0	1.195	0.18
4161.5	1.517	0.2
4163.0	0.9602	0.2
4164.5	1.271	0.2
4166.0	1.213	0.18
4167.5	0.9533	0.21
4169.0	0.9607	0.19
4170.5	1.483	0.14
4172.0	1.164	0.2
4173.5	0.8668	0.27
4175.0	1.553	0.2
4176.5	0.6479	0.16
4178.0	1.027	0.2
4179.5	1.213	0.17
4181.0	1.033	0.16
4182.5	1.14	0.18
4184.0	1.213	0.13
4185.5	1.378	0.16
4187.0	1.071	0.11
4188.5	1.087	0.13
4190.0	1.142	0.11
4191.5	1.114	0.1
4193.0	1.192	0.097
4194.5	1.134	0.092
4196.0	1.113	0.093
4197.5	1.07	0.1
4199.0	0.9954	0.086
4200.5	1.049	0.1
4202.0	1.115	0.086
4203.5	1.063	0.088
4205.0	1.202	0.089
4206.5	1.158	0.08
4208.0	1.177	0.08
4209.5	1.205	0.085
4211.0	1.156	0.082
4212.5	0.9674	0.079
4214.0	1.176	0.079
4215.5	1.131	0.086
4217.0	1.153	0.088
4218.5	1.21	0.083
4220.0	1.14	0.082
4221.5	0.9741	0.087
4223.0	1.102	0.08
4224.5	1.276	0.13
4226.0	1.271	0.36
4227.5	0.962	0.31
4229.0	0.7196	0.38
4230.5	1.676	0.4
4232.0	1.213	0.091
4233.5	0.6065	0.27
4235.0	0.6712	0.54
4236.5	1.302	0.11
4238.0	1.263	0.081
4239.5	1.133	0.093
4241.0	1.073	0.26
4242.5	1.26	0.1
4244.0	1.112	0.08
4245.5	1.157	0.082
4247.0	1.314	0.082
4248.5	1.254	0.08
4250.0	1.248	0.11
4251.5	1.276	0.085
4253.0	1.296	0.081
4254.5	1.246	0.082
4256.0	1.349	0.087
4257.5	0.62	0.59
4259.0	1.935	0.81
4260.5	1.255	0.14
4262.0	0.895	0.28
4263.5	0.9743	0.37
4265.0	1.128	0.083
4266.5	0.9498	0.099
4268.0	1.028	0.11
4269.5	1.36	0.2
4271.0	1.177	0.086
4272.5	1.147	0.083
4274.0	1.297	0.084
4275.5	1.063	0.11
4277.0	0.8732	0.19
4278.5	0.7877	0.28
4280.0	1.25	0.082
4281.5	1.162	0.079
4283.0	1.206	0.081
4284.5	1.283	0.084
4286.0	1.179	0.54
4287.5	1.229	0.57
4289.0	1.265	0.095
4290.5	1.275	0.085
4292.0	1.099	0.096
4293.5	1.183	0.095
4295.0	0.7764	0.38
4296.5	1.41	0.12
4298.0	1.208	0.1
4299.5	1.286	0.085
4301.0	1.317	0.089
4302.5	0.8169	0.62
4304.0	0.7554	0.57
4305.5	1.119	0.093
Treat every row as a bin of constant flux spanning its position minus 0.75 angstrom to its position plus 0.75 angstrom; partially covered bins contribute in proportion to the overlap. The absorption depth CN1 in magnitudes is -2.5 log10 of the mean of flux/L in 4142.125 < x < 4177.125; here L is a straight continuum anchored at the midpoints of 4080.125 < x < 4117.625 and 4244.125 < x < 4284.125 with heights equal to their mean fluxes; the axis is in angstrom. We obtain 0.05 mag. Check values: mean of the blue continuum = 1.24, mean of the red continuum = 1.16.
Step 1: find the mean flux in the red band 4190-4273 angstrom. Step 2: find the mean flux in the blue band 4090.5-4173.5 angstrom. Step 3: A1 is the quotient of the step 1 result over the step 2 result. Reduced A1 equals 0.9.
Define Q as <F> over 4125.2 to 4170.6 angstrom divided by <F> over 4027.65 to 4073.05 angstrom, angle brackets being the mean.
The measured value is 1.0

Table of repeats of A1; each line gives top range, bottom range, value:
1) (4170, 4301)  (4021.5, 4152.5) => 0.95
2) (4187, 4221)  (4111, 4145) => 0.90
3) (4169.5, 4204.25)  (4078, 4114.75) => 0.91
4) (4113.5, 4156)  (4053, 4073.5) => 1.04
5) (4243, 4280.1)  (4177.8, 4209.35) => 1.02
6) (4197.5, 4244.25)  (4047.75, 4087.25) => 0.93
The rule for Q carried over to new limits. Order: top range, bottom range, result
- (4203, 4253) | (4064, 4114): 0.94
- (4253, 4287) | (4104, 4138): 0.92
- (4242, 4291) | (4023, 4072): 1.03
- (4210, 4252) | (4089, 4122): 0.93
